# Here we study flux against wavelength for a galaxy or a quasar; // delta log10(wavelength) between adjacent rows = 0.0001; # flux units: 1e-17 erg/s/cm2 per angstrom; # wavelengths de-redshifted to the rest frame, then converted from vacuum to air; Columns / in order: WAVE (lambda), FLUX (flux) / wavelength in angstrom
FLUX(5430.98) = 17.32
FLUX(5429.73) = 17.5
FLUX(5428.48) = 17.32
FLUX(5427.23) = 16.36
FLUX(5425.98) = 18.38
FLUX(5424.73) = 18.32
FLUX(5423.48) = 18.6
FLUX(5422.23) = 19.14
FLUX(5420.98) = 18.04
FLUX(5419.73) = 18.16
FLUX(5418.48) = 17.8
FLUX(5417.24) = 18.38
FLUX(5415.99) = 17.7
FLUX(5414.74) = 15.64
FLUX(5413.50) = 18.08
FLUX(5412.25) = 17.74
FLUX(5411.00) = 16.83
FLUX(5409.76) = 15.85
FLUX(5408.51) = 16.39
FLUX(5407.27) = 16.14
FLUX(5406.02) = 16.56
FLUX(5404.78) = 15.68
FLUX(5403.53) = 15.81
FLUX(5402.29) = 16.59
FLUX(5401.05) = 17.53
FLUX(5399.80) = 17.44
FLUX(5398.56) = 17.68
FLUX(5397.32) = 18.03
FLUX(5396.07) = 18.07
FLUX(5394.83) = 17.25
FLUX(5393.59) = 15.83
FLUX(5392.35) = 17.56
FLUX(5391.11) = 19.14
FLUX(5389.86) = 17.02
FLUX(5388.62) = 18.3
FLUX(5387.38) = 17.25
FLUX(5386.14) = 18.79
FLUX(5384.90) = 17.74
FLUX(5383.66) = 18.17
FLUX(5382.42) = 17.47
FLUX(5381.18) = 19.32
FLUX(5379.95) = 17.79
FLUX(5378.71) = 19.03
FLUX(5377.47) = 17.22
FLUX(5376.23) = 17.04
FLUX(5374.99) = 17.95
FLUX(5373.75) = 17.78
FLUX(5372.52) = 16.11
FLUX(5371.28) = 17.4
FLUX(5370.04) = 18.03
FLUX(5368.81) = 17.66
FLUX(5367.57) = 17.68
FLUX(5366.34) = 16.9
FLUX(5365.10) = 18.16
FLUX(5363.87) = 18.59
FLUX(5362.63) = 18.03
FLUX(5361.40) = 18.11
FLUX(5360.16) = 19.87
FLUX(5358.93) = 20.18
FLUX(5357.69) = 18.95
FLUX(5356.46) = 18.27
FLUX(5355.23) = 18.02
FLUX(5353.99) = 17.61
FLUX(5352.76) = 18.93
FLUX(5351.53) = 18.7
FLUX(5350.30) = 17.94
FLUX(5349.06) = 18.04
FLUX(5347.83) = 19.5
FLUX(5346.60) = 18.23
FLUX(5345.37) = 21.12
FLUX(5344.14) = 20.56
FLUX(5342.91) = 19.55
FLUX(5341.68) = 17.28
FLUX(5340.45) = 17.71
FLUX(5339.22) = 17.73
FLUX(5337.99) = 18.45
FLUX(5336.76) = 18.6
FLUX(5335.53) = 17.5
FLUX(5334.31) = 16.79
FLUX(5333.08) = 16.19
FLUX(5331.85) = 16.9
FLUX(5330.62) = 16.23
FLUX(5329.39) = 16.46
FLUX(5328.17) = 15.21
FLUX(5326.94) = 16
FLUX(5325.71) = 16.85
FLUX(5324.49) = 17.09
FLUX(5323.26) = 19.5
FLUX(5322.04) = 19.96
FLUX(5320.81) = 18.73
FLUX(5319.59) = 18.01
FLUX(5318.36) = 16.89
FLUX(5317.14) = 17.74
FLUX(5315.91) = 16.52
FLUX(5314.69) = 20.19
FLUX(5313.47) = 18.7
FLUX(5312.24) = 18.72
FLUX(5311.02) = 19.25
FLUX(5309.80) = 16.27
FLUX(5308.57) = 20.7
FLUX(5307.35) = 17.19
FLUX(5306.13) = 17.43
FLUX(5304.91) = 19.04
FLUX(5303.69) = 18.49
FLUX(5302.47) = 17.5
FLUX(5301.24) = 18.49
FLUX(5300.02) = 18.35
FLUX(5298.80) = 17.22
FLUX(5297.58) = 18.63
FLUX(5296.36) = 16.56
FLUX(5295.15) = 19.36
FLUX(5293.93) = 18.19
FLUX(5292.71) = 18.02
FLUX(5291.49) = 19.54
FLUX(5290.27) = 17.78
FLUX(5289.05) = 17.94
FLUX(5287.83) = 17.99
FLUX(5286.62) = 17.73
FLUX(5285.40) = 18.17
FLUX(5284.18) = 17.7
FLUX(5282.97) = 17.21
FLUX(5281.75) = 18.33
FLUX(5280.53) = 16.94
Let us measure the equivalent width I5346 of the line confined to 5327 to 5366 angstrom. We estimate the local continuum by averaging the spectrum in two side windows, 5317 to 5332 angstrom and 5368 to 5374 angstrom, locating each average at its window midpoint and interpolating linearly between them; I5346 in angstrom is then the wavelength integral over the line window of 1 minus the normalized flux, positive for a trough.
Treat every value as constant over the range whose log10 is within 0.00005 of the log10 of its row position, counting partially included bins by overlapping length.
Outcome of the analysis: -1.7 angstrom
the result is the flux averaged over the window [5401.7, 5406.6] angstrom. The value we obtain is 16.2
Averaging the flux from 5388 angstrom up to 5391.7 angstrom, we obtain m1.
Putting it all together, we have 18.1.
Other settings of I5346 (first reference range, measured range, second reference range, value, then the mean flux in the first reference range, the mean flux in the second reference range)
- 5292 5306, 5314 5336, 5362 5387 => 0.8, 18.2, 17.8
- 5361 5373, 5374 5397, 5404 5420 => -0.6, 17.7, 17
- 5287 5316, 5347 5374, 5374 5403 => -0.4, 18.3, 17.7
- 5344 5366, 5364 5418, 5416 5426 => 3.2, 18.8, 18.3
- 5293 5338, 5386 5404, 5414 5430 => 0.3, 17.8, 17.8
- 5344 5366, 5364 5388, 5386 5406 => 0.3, 18.8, 17.3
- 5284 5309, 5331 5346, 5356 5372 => 0.1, 18.2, 18.3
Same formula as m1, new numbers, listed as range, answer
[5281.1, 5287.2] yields 17.8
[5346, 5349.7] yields 18.6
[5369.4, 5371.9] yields 17.7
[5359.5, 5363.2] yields 18.7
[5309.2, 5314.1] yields 18.3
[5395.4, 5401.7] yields 17.7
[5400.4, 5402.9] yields 17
